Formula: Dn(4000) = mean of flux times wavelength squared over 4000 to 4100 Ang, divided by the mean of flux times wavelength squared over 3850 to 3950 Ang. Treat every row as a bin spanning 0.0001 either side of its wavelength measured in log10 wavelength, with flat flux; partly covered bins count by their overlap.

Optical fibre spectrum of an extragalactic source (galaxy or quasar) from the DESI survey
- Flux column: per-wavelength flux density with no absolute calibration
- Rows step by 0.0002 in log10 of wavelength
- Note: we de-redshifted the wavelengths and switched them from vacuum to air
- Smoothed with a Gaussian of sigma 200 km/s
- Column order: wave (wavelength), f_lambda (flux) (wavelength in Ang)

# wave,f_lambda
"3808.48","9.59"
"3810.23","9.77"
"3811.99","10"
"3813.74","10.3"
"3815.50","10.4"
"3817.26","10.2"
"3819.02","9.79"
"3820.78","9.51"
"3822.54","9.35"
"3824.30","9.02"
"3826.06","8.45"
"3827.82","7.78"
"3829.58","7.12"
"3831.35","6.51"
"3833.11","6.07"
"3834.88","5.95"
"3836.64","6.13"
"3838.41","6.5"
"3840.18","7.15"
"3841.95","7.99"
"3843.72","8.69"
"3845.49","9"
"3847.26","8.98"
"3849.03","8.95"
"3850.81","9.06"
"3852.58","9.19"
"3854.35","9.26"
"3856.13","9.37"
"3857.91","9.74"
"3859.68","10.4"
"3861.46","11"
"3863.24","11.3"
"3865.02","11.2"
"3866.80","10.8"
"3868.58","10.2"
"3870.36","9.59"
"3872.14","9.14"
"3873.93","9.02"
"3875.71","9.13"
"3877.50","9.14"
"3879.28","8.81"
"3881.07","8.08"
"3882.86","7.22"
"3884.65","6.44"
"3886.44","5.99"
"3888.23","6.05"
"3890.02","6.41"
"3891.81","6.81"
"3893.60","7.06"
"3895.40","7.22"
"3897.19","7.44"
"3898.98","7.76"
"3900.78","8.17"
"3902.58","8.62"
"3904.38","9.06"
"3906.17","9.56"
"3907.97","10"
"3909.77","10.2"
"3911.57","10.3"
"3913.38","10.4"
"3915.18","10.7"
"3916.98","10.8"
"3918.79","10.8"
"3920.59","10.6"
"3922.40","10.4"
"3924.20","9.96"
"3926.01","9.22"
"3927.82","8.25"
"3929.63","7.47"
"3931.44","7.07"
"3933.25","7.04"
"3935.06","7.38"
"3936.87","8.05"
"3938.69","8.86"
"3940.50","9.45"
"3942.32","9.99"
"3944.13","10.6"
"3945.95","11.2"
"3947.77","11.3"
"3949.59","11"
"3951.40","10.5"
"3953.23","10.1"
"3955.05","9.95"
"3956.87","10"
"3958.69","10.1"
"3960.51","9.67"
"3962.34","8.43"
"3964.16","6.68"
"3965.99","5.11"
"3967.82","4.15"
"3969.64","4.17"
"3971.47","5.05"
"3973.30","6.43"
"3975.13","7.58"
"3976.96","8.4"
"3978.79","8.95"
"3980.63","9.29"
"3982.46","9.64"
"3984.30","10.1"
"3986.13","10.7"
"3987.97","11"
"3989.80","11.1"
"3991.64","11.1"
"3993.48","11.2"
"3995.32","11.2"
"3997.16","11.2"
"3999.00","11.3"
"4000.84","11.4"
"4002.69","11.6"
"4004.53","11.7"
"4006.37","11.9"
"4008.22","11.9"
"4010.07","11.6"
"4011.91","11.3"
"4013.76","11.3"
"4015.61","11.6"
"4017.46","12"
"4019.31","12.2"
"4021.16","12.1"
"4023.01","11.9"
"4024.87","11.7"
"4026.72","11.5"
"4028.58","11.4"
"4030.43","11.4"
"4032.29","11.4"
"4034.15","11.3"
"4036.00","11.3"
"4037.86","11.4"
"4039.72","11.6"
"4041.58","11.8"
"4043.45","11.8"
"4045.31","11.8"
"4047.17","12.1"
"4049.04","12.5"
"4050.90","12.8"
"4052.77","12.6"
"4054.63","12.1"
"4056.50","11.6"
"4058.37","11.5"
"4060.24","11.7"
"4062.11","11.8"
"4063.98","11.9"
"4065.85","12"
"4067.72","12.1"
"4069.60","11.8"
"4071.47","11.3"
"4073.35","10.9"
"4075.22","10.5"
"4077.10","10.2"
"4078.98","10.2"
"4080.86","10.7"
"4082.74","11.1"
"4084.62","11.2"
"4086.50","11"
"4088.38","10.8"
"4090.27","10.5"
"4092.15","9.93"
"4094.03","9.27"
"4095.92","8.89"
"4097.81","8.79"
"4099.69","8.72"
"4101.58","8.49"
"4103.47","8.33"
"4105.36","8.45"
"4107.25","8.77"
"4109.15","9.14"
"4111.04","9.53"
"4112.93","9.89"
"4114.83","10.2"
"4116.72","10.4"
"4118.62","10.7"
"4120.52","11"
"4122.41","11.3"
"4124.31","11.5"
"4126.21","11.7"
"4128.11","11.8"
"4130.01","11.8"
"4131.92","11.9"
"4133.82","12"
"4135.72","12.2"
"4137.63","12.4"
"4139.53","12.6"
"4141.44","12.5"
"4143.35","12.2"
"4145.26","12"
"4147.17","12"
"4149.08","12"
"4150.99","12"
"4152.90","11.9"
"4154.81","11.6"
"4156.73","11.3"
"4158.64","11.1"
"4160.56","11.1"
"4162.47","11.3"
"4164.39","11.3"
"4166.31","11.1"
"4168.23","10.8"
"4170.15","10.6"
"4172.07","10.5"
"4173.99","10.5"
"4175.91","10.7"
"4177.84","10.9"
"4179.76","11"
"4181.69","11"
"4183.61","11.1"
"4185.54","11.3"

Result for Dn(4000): 1.34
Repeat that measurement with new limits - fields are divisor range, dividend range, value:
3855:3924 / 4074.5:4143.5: 1.30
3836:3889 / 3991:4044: 1.42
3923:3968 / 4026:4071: 1.39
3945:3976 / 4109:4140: 1.46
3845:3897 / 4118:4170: 1.53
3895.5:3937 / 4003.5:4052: 1.37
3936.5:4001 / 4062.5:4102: 1.20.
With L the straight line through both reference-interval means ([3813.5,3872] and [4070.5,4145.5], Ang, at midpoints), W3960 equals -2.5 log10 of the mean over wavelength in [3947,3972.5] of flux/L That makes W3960 0.17 mag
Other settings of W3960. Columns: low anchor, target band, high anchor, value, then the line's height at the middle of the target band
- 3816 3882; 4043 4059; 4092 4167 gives -0.18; 10.3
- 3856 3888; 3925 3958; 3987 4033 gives 0.12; 10.4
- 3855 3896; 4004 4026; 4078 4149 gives -0.19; 9.86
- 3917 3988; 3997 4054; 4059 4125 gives -0.21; 9.64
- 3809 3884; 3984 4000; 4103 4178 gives -0.11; 10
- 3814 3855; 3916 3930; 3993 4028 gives 0.02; 9.98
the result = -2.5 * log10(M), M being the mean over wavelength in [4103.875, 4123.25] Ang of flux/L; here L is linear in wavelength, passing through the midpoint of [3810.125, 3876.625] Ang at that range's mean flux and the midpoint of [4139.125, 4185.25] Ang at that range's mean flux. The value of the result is 0.116 mag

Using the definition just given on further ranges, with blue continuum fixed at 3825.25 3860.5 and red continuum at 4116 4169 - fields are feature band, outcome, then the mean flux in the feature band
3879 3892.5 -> 0.24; 6.89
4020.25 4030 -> -0.14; 11.7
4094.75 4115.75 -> 0.24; 9.02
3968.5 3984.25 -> 0.27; 7.54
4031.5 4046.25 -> -0.11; 11.6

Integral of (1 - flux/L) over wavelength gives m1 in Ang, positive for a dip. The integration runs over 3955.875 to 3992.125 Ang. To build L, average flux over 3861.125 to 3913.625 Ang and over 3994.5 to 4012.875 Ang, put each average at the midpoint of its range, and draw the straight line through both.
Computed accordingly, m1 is 8.2 Ang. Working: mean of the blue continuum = 8.69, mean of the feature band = 8.36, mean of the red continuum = 11.5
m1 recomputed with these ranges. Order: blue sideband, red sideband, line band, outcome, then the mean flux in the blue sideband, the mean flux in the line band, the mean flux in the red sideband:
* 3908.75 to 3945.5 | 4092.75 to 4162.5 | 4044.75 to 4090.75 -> -4.77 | 9.4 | 11.5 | 10.8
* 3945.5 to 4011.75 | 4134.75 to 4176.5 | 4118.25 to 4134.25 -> -0.44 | 9.64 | 11.5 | 11.5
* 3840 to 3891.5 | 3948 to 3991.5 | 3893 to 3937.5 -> -0.86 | 8.87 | 8.96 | 8.7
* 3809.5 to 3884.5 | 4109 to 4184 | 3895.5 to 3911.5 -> 0.88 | 8.91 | 8.85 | 11.3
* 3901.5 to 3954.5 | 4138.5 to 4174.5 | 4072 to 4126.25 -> 4.80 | 9.61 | 10.1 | 11.5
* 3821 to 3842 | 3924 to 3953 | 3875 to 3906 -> 2.73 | 7.38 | 7.65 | 9.21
